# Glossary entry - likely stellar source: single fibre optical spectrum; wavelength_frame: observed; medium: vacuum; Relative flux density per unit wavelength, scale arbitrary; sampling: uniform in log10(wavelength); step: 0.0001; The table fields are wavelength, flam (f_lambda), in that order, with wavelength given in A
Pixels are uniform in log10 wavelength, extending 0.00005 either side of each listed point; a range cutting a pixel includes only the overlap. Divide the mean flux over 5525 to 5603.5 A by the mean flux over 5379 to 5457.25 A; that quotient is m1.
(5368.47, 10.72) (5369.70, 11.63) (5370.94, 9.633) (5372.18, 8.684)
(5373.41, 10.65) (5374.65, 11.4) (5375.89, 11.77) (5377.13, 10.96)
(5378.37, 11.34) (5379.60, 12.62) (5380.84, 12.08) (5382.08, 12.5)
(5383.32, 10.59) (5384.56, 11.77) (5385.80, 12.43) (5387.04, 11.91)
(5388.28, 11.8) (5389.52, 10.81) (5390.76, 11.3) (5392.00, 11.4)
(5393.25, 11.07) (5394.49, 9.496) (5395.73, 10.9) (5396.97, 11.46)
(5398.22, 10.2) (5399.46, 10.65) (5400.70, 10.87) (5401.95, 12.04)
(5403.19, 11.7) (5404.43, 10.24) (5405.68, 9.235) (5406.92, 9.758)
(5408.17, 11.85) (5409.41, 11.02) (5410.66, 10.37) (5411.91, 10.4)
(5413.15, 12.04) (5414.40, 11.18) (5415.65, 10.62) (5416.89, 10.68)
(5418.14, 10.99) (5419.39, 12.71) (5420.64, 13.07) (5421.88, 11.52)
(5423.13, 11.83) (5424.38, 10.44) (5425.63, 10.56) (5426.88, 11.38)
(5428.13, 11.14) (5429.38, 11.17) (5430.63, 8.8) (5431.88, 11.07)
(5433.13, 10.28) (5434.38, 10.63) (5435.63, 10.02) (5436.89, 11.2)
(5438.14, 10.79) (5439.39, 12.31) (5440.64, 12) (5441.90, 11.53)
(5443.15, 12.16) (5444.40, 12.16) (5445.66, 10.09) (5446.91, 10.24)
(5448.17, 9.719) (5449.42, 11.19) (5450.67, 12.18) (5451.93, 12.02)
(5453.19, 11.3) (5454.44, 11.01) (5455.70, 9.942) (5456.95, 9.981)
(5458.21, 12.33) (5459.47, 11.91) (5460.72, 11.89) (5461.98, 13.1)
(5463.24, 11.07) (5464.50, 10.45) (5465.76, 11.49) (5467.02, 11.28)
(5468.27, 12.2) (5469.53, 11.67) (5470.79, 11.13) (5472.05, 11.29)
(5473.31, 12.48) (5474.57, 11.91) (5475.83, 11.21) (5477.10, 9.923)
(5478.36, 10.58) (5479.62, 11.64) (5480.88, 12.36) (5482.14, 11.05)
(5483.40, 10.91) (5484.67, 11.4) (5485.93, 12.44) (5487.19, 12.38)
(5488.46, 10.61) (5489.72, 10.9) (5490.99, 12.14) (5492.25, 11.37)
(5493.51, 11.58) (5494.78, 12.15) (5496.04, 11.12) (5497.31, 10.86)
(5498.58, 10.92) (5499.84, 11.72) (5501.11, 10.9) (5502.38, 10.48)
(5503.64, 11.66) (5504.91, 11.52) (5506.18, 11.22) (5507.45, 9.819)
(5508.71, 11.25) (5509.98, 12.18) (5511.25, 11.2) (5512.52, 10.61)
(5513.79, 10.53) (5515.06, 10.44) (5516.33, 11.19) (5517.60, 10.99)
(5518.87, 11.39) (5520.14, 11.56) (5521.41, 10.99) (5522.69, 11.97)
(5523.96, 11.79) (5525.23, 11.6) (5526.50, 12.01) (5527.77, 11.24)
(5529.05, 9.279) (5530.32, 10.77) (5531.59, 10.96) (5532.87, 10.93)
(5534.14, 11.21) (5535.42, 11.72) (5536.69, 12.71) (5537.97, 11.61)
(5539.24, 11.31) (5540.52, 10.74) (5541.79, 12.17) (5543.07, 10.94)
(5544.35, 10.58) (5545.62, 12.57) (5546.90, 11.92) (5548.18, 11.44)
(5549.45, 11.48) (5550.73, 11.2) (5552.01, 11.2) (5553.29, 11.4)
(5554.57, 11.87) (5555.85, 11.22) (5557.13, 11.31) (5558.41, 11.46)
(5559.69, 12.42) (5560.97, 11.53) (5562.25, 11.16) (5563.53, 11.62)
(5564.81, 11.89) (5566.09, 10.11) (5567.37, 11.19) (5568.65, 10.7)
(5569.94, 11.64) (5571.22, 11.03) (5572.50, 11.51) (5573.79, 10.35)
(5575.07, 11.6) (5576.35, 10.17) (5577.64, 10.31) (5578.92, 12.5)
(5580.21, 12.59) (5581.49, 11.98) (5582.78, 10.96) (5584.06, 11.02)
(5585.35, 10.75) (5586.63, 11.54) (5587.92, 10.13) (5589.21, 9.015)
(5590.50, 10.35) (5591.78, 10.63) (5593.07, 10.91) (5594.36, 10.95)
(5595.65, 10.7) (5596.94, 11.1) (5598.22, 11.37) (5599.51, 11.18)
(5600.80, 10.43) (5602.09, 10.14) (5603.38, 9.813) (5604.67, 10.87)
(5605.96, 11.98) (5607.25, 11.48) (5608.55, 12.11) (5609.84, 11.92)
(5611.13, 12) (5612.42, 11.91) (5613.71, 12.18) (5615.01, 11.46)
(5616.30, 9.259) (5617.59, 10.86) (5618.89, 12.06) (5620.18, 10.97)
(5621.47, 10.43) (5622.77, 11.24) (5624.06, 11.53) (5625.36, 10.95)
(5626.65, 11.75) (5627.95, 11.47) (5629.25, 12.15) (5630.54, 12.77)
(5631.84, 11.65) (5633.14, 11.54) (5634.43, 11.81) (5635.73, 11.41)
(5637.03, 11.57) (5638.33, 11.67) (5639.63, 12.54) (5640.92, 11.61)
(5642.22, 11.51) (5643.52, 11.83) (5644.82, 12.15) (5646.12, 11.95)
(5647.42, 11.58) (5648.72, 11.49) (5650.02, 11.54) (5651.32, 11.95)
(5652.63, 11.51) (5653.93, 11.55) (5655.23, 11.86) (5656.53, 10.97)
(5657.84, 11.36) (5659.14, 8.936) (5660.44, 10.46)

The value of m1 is 1.0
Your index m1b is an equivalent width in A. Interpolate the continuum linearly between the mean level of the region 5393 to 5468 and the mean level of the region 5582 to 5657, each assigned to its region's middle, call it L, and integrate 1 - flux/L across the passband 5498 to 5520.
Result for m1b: 0.22 A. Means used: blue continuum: 11.1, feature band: 11.1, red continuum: 11.3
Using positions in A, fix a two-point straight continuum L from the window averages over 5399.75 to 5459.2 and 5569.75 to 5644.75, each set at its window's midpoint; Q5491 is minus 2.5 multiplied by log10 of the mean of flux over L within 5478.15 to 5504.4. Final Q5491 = -0.03 mag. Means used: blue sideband 11.1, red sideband 11.3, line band 11.4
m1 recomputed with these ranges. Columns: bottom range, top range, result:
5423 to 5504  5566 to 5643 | 1.00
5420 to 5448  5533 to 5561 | 1.04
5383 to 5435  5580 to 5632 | 1.01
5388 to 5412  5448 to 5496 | 1.06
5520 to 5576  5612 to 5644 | 1.01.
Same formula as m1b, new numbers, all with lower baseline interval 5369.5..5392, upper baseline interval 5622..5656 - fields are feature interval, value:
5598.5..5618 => 0.8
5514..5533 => 0.7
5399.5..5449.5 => 1.6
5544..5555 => 0.0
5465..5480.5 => 0.1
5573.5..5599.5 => 1.5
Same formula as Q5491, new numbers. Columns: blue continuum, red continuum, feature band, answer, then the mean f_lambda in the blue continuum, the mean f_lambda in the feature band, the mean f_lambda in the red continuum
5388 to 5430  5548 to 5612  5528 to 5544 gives 0.00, 11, 11.2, 11.2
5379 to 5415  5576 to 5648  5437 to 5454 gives -0.02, 11.2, 11.4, 11.3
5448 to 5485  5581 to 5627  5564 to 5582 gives -0.01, 11.4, 11.3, 11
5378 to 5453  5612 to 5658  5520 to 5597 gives 0.02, 11.2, 11.2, 11.6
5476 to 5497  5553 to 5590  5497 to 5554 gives 0.01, 11.4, 11.3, 11.2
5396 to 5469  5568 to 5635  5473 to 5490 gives -0.02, 11.1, 11.4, 11.2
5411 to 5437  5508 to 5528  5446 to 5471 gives -0.02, 11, 11.3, 11.3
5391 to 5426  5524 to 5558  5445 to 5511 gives -0.01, 11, 11.3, 11.4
